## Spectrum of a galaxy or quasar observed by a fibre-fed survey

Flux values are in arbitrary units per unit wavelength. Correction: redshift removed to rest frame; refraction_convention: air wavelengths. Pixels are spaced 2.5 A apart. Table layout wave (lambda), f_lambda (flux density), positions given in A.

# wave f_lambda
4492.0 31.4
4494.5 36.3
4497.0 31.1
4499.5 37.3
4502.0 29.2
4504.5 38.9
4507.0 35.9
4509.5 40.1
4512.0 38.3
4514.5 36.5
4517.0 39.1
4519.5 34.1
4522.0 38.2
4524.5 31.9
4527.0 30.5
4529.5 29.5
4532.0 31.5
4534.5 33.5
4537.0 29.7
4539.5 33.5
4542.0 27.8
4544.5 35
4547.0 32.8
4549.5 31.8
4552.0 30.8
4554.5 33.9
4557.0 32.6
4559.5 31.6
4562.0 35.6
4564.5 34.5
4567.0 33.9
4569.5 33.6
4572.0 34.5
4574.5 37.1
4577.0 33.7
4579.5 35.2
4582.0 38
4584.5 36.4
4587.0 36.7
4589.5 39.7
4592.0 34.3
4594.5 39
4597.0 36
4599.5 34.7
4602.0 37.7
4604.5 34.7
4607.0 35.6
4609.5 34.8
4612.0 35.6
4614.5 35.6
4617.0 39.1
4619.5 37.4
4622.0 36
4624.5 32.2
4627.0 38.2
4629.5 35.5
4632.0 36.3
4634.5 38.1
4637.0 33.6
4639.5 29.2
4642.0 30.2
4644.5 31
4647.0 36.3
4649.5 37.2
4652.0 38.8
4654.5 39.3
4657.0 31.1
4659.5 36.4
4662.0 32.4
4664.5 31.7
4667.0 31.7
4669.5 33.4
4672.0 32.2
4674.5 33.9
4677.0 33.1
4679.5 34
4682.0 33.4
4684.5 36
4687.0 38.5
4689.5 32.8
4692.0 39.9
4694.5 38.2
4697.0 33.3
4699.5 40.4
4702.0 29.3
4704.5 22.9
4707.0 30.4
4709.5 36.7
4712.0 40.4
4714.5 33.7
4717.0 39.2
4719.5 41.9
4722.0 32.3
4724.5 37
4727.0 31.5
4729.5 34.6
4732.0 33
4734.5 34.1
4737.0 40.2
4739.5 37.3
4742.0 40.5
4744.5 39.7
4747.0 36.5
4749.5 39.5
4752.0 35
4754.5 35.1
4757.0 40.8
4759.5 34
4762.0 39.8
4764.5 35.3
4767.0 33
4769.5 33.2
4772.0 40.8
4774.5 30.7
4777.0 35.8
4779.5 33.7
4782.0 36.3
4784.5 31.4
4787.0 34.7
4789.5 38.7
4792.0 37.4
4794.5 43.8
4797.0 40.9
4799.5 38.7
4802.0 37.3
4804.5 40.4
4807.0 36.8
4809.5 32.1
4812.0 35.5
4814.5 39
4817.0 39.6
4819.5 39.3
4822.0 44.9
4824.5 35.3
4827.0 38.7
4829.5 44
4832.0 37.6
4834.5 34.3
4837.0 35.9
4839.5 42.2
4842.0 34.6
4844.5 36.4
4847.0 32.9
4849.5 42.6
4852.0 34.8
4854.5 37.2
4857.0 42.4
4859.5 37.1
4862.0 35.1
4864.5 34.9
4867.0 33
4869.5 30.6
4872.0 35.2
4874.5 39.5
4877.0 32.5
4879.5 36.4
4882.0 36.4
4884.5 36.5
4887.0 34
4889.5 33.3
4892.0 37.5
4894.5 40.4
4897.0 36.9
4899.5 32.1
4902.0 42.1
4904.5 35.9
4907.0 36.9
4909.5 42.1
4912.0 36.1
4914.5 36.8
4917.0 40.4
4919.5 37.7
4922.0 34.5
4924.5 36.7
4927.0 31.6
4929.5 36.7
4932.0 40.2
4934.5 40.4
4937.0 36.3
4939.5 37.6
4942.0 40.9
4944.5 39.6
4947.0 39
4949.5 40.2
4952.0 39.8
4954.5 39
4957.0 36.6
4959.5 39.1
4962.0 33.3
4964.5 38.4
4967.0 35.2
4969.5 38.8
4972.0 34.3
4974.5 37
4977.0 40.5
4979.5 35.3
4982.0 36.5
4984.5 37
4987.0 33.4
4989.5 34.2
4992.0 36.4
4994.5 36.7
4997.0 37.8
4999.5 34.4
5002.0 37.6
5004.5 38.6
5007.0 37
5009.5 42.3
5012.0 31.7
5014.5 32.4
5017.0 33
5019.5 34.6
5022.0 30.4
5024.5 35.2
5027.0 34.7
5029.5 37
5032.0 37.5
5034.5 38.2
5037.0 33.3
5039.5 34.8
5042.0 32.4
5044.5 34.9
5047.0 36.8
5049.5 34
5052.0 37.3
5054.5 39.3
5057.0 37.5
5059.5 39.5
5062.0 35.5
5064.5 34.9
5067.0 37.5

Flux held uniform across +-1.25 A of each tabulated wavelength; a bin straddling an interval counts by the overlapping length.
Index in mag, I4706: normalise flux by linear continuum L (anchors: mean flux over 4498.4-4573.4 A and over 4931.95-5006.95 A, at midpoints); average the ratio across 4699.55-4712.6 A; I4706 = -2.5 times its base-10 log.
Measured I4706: 0.10 mag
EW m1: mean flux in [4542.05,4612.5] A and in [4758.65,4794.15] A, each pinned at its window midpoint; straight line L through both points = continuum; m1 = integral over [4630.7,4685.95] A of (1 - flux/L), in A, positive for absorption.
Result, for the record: 1.7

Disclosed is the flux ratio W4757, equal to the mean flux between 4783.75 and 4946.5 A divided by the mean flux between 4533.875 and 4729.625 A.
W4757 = 1.08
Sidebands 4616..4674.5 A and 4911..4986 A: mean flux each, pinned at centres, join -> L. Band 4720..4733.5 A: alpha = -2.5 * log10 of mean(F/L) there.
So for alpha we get 0.04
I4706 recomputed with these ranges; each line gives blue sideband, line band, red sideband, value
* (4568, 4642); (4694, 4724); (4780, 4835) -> 0.062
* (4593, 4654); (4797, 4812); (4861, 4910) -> -0.042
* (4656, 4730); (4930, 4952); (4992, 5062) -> -0.108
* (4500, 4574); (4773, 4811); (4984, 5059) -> -0.054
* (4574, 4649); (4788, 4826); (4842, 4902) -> -0.077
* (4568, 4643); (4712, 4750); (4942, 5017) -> -0.021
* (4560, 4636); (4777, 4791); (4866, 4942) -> 0.039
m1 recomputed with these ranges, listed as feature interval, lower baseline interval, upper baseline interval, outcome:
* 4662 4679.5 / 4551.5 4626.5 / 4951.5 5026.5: 1.39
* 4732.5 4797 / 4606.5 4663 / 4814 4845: 1.32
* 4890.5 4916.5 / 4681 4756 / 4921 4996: -0.60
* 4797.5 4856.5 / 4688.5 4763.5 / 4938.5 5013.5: -2.29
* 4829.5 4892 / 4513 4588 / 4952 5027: -1.42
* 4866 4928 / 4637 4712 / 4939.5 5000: 0.40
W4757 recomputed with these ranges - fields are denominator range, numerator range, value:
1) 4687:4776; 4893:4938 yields 1.04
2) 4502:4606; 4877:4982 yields 1.08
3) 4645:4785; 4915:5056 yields 1.03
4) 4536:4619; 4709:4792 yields 1.04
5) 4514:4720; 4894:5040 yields 1.06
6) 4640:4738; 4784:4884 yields 1.08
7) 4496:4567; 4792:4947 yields 1.11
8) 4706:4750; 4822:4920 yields 1.01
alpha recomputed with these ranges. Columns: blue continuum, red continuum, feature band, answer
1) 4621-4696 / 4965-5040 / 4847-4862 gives -0.08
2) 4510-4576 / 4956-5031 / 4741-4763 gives -0.09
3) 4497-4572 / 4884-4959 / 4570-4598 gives -0.06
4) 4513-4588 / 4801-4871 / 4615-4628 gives -0.06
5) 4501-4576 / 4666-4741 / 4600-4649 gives -0.02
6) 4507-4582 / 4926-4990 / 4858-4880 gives 0.05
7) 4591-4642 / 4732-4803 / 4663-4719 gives 0.05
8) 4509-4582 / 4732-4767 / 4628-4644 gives 0.05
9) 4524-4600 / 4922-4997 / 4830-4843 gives -0.04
